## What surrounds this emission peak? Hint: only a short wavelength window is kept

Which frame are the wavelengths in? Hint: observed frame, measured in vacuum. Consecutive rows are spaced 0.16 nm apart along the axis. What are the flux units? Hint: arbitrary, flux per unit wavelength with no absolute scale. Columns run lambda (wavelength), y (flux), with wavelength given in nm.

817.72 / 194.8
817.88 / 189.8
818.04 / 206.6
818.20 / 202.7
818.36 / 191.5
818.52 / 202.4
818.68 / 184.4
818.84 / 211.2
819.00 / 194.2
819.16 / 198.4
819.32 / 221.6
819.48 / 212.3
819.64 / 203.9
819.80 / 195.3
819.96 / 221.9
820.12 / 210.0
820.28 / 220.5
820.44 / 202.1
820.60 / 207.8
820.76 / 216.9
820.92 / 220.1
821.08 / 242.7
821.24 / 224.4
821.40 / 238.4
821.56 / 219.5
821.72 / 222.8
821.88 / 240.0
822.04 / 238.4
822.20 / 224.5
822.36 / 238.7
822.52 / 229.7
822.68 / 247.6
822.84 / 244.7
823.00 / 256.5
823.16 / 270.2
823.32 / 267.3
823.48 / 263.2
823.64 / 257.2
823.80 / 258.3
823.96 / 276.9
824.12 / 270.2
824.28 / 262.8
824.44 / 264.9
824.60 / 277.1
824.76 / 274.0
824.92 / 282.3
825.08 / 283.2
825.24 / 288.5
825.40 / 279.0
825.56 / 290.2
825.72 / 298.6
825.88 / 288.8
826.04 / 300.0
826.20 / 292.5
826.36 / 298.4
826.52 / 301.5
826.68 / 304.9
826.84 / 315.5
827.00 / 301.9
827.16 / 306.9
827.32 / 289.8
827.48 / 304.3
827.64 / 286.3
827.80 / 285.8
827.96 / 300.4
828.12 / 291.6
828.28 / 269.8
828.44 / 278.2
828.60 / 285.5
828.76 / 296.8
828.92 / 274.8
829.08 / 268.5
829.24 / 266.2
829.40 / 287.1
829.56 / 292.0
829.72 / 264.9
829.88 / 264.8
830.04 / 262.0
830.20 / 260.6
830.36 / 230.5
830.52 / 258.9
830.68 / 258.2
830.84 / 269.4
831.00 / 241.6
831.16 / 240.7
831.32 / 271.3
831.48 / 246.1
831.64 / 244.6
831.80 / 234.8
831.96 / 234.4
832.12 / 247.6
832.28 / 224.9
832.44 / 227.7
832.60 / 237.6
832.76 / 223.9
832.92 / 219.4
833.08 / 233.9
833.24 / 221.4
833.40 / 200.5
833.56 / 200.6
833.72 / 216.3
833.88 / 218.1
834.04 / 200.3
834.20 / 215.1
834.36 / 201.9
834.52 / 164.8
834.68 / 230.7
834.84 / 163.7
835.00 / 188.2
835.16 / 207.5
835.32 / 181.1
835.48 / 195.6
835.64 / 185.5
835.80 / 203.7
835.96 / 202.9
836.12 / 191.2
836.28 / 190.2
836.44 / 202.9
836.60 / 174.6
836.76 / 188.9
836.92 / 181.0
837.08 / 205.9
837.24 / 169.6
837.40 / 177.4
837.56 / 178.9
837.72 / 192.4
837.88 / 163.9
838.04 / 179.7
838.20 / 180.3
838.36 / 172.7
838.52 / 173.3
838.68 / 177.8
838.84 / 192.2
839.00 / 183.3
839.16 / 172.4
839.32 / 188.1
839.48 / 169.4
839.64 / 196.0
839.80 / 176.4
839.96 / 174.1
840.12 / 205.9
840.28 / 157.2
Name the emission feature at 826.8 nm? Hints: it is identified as Mg II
